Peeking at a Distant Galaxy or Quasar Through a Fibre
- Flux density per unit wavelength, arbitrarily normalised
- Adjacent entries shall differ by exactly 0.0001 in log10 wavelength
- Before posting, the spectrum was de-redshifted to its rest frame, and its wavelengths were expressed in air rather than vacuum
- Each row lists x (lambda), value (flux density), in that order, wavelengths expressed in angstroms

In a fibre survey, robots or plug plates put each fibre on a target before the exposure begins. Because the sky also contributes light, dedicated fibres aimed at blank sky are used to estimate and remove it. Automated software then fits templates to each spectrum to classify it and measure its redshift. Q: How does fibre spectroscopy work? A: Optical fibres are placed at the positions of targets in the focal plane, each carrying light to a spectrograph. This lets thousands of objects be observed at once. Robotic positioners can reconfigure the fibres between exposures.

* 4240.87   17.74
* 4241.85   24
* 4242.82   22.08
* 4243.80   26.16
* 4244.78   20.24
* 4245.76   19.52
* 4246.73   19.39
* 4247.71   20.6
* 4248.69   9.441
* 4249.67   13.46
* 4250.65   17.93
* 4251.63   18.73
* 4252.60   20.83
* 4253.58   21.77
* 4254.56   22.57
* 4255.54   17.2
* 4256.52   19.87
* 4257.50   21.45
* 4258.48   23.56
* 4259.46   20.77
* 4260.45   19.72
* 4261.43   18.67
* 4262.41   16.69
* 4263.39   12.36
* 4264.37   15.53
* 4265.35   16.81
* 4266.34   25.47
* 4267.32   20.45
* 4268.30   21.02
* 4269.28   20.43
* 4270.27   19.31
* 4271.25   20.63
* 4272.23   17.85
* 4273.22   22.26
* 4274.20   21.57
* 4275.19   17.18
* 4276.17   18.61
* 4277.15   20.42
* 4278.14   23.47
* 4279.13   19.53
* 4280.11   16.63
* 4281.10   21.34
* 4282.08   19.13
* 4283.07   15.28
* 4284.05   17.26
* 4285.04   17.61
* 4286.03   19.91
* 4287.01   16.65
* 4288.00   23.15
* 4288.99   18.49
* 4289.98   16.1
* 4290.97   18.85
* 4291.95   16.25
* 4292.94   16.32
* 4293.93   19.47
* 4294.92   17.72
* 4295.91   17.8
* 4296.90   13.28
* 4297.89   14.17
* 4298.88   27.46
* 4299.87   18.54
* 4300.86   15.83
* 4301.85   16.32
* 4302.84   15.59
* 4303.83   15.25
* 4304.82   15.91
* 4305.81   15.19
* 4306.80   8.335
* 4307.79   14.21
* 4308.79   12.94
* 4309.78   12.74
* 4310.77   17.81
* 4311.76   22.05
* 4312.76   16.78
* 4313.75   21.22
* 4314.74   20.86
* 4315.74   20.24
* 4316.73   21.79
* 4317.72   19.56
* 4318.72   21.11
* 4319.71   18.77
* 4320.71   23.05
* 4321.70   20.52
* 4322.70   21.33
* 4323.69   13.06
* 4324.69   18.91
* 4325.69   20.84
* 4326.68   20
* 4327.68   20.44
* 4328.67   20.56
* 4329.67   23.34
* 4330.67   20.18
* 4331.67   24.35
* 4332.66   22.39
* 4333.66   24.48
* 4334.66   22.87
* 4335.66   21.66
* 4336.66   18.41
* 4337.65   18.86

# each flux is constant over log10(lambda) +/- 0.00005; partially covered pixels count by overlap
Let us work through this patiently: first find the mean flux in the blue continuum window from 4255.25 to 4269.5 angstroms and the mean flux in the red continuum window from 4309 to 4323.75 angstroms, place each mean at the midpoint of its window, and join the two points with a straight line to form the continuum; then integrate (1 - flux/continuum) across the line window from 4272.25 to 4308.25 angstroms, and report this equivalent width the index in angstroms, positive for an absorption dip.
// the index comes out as 3.0 angstroms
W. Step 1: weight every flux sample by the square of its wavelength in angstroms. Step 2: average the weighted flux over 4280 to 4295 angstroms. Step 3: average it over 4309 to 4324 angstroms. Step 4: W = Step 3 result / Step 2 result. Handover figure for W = 1.08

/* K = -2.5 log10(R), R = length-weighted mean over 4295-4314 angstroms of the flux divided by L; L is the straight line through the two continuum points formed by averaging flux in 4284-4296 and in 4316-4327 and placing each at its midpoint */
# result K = 0.160 mag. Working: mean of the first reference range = 18.2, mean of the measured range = 16.4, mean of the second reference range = 19.9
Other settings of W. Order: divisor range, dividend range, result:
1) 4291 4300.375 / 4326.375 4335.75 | 1.25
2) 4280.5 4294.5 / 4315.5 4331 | 1.13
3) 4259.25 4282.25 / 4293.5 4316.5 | 0.89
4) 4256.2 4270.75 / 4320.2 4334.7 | 1.11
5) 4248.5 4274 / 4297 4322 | 0.95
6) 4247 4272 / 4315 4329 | 1.08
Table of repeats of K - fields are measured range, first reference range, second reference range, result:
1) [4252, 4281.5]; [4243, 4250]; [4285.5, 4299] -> -0.08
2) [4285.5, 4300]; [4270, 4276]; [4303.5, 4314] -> -0.05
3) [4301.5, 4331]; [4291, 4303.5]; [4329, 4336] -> 0.11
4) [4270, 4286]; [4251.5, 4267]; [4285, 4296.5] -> -0.03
